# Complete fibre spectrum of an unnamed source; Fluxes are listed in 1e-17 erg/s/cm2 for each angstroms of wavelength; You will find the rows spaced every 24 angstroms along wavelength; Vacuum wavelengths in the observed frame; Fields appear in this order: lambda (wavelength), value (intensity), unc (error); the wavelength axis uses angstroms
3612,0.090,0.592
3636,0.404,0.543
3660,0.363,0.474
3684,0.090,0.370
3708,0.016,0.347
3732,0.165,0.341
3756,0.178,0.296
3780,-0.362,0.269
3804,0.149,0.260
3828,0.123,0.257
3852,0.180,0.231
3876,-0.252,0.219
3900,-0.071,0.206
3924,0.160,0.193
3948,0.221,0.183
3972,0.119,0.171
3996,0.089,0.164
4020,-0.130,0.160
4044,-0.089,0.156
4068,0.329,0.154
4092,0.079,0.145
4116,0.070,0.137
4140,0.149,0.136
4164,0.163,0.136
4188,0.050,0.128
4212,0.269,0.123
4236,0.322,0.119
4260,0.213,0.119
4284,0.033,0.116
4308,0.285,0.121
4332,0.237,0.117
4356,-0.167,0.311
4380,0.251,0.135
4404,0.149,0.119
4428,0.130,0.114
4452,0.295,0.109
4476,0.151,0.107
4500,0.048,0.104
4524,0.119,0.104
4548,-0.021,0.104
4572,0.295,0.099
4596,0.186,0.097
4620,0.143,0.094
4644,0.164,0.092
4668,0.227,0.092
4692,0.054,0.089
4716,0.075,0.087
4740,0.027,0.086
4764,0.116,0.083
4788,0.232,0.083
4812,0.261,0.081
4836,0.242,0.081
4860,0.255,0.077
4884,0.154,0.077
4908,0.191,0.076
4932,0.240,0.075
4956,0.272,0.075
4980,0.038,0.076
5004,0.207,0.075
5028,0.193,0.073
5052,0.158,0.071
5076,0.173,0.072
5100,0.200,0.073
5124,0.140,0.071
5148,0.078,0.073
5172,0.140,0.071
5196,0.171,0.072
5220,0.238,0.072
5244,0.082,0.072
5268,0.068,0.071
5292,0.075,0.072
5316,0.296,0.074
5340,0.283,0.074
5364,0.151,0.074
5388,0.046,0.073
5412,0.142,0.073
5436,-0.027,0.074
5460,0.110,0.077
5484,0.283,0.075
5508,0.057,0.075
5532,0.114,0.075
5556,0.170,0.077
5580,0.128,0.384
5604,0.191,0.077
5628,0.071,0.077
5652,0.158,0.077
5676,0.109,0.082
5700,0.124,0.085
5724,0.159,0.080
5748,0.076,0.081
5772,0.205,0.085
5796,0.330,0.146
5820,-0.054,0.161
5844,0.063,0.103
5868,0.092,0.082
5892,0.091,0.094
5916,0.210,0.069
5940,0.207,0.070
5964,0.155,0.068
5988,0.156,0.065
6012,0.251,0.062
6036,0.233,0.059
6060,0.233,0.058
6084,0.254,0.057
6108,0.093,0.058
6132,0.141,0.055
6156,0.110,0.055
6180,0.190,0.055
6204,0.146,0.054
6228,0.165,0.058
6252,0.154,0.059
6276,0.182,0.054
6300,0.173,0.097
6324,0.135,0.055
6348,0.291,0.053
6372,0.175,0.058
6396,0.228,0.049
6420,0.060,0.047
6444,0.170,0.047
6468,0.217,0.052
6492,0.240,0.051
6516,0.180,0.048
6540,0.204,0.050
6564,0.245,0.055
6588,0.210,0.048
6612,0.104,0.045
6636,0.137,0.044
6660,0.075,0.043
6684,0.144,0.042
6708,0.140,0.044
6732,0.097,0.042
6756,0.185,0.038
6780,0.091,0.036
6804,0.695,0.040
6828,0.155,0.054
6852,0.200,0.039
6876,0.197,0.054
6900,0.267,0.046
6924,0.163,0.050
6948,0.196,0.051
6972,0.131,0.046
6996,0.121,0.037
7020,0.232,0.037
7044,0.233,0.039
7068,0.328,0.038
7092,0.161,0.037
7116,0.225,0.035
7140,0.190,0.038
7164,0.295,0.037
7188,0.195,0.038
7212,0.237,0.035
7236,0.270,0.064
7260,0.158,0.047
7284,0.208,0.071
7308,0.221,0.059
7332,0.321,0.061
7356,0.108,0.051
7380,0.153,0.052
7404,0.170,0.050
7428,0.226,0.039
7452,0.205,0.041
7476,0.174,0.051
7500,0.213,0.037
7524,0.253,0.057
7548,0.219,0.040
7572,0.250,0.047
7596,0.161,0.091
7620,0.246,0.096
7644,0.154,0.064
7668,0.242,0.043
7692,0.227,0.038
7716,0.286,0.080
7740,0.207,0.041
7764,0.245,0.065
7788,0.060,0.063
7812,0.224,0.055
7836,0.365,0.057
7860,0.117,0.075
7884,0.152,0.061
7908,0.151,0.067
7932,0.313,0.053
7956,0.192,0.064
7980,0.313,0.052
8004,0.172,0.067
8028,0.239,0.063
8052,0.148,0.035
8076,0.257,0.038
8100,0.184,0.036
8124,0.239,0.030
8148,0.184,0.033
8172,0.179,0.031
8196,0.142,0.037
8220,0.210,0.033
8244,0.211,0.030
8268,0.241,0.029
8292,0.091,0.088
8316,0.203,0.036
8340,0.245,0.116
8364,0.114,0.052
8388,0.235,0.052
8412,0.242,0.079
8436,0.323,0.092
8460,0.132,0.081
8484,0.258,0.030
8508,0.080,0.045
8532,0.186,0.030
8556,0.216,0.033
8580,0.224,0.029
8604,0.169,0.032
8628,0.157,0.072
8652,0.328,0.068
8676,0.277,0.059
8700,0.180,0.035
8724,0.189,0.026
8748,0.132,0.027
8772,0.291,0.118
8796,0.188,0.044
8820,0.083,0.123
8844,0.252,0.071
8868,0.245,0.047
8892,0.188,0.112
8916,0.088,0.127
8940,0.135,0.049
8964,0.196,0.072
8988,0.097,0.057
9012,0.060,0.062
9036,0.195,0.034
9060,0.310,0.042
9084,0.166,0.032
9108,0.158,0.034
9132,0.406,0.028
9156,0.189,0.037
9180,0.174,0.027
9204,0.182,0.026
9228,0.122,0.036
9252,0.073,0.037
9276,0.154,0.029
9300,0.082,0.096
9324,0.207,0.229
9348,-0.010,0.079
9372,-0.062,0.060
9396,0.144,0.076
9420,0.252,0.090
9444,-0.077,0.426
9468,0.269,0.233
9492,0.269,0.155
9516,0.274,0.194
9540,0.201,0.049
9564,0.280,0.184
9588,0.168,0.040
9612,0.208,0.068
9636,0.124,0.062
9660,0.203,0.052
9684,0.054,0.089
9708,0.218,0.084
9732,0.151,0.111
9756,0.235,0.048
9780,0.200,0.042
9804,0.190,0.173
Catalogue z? 0.82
